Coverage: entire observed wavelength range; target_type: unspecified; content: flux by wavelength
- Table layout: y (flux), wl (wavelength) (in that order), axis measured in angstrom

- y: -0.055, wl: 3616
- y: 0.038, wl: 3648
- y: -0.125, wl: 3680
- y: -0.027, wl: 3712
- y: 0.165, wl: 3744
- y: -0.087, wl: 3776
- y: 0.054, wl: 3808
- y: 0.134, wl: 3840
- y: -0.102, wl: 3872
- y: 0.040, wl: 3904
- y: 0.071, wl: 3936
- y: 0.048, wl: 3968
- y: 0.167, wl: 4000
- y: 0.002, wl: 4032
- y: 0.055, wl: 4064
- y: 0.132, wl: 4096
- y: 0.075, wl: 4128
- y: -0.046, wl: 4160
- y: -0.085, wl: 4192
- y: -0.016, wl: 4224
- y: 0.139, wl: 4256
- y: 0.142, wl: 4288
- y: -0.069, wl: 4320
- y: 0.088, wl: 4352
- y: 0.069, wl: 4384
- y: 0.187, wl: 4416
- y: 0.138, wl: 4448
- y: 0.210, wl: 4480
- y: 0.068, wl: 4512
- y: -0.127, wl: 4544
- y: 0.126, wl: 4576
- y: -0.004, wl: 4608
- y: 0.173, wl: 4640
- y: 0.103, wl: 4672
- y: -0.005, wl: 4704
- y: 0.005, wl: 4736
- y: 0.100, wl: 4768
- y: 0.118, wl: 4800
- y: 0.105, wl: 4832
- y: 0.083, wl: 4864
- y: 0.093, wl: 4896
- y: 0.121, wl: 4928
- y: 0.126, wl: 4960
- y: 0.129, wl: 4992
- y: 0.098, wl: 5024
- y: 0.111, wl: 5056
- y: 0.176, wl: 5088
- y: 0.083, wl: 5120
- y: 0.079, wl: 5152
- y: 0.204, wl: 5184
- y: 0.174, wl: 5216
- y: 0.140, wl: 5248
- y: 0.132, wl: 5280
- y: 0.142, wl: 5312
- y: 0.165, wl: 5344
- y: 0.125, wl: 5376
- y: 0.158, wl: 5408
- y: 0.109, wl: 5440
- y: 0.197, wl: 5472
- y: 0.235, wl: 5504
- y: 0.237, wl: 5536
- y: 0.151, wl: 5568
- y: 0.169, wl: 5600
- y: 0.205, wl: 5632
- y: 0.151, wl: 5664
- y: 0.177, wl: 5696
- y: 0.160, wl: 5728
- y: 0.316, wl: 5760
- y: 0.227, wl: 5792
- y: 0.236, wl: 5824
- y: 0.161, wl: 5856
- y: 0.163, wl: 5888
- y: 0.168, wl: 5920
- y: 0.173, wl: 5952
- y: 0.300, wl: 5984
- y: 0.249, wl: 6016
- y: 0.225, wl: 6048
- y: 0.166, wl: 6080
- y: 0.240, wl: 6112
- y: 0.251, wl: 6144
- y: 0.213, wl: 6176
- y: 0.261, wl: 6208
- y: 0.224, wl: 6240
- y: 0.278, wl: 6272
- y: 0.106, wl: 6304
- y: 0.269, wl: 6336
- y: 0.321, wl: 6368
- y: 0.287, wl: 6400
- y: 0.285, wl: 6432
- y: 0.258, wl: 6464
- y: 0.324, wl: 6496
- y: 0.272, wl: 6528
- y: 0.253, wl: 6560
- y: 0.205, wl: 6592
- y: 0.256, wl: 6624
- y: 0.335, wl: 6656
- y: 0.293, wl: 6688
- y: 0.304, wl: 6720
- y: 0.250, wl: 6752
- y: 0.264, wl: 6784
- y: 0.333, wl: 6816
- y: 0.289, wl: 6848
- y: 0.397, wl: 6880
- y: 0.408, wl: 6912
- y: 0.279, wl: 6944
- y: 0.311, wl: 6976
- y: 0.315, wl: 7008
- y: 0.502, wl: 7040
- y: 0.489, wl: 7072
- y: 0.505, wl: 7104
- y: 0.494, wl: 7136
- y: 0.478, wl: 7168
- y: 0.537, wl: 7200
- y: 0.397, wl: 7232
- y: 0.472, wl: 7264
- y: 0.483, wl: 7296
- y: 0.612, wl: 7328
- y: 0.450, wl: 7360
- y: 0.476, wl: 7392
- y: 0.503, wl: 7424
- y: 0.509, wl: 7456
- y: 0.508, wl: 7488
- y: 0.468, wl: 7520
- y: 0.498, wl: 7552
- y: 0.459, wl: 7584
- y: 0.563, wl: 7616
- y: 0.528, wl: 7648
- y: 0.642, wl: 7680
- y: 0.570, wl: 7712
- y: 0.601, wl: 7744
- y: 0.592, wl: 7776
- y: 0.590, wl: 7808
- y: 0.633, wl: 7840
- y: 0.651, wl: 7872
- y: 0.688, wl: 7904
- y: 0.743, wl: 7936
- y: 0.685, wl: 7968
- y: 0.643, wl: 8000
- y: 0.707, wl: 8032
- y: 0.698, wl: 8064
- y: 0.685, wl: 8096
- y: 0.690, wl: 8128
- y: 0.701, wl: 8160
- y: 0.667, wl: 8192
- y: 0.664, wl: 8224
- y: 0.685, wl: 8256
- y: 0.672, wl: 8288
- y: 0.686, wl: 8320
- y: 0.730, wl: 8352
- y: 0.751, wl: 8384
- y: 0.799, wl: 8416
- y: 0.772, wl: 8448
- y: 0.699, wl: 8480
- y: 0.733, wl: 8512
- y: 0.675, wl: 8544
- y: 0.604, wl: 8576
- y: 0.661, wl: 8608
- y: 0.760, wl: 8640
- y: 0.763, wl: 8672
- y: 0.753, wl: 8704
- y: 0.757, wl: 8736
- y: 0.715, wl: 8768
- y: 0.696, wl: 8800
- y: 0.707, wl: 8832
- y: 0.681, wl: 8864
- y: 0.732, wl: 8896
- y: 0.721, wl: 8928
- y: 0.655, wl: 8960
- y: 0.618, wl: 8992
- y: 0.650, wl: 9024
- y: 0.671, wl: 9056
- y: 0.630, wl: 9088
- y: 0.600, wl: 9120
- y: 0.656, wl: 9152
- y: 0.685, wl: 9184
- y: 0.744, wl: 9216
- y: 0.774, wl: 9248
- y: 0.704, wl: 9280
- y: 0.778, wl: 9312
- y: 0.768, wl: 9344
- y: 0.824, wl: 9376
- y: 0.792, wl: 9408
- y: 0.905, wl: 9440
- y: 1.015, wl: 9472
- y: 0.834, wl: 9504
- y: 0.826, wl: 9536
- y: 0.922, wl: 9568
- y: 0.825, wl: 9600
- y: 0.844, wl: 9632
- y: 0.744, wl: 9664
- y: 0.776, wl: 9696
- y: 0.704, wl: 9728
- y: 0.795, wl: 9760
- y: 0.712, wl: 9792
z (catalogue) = 0.762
